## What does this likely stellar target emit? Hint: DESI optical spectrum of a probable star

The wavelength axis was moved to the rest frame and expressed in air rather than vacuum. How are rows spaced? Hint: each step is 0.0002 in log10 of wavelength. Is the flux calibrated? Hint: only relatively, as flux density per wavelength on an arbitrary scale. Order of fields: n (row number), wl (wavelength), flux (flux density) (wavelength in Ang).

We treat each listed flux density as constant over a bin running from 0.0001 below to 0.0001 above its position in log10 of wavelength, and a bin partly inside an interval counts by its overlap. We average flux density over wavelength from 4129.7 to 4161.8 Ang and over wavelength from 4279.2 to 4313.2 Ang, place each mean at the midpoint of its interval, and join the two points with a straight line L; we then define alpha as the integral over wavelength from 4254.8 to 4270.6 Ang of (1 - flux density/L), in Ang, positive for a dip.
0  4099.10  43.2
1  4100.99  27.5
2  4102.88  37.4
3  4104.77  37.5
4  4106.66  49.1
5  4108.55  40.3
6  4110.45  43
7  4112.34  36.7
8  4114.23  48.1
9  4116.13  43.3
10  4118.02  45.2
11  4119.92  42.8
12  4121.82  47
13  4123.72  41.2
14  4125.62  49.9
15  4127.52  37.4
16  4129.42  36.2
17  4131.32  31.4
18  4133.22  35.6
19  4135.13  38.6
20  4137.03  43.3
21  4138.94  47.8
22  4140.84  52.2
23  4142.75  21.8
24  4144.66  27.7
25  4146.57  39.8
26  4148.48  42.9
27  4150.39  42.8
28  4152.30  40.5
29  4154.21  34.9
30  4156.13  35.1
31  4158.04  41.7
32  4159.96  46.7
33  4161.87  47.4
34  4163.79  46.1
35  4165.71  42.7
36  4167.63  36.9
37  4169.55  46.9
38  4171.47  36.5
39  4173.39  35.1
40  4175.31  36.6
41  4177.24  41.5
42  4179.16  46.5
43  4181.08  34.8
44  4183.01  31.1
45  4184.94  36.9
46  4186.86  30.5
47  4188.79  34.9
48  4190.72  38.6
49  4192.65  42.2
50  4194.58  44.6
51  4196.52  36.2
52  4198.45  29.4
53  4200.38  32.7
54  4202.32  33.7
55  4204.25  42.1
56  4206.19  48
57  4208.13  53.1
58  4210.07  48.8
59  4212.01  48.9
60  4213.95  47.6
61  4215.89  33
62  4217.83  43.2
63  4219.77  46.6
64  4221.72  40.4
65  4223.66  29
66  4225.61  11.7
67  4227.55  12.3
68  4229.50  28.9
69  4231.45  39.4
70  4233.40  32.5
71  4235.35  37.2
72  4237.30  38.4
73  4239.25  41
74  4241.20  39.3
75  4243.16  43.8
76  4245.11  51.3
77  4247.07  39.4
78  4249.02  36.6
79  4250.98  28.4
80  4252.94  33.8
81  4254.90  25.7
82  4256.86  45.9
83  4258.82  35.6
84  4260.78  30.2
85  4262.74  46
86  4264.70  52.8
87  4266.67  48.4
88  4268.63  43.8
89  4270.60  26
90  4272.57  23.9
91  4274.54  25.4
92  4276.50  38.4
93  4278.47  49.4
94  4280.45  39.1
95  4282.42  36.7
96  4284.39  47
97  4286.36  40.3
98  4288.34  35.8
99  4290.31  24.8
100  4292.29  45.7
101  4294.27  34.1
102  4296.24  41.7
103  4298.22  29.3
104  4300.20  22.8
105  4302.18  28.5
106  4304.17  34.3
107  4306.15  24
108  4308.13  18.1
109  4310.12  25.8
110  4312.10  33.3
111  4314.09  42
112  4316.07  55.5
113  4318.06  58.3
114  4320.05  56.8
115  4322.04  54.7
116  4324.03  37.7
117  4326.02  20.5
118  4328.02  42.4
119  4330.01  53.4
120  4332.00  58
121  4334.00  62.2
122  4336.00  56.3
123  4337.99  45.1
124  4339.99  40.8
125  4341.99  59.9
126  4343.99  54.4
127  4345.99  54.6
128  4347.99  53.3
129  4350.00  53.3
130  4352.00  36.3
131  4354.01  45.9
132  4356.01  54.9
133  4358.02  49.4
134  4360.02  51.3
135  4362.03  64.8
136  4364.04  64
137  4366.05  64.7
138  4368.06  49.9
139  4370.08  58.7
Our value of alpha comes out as -3.0 Ang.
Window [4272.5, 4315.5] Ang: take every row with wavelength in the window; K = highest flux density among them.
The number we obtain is 49.4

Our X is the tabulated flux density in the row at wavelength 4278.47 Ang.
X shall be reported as 49.4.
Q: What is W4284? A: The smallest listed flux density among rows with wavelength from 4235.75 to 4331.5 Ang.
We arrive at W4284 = 18.1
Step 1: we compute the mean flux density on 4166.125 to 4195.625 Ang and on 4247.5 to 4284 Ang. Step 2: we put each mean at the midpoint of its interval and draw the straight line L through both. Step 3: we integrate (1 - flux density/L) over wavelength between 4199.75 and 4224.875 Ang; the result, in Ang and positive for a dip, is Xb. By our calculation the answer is -2.7 Ang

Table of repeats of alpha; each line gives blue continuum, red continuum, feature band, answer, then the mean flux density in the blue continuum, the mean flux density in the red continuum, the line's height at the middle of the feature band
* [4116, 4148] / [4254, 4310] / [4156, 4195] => -1.0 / 40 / 35.3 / 38.7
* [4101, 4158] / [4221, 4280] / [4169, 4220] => -2.8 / 40.1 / 35.9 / 37.8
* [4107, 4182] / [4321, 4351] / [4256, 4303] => 9.9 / 40.7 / 49.8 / 47.1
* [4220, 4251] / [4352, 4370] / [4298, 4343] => 6.2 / 34.8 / 54.7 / 48.3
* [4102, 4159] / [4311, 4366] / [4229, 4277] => 9.3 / 40.4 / 50.6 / 46.4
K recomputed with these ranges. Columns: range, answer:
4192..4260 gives 53.1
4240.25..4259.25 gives 51.3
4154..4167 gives 47.4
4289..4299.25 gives 45.7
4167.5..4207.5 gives 48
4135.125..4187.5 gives 52.2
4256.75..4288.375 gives 52.8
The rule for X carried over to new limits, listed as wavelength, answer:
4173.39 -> 35.1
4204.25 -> 42.1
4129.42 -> 36.2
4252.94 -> 33.8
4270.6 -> 26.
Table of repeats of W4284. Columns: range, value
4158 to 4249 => 11.7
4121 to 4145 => 21.8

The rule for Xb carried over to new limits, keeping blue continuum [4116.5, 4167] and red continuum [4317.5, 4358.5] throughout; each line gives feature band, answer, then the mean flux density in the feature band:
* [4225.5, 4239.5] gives 4.43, 30.8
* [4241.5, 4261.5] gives 3.74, 37.2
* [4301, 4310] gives 4.13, 26.1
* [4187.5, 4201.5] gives 2.08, 36.7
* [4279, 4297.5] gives 3.51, 38.5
